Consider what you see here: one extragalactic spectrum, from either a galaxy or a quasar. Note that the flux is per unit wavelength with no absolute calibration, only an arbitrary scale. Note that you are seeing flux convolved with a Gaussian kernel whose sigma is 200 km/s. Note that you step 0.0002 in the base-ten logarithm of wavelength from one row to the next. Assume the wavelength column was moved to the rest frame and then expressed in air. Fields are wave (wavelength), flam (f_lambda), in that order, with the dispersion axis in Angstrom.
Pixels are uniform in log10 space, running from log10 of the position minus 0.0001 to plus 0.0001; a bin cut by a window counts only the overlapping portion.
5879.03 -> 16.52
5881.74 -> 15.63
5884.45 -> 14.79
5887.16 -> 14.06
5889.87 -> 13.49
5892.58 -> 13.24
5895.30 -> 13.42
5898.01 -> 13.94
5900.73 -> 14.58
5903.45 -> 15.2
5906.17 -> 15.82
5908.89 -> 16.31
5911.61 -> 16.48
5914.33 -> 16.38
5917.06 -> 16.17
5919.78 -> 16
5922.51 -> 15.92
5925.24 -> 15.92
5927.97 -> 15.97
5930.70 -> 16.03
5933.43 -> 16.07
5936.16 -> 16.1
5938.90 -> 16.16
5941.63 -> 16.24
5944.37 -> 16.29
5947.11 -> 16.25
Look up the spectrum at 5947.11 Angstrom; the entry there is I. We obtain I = 16.25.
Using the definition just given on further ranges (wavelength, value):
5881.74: 15.63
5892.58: 13.24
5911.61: 16.48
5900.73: 14.58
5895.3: 13.42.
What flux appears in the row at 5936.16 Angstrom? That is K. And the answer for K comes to 16.1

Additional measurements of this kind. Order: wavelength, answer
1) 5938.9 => 16.16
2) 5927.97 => 15.97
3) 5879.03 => 16.52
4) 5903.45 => 15.2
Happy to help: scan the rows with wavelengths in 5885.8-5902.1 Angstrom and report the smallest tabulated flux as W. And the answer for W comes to 13.24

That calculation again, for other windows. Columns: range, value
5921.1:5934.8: 15.92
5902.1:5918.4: 15.2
